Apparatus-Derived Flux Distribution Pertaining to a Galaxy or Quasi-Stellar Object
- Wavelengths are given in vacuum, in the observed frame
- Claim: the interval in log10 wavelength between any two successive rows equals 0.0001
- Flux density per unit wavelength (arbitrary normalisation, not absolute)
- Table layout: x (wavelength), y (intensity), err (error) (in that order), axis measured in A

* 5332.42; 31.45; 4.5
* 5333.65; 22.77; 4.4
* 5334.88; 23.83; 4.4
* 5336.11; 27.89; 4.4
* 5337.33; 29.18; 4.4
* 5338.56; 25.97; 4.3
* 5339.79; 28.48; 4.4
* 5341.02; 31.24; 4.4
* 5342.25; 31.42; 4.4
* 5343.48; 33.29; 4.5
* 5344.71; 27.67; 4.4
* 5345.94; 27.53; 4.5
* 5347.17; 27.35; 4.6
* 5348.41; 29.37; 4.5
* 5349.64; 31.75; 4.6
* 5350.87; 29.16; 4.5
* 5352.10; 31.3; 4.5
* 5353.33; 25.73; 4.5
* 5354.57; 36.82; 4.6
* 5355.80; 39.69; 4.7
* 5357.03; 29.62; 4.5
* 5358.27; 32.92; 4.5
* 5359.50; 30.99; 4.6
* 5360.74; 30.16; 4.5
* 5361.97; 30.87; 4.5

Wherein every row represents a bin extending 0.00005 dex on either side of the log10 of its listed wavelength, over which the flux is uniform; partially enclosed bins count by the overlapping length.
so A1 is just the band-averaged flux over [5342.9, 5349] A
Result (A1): 29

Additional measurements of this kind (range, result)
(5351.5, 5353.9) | 28.6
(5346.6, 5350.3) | 29.5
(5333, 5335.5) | 23.4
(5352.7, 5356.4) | 34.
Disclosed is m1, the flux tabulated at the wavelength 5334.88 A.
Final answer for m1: 23.83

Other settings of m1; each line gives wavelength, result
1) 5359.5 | 30.99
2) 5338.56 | 25.97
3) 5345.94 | 27.53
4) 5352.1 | 31.3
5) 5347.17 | 27.35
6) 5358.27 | 32.92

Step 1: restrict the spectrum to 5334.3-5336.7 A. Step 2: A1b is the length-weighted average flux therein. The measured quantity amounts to 25.9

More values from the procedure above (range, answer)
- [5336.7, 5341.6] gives 28.7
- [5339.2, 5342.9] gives 30.4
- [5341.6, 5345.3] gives 30.8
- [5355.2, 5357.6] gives 34.8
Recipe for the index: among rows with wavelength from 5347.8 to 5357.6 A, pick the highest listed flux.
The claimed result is 39.69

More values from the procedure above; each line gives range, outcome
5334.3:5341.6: 31.24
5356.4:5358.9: 32.92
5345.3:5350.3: 31.75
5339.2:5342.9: 31.42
